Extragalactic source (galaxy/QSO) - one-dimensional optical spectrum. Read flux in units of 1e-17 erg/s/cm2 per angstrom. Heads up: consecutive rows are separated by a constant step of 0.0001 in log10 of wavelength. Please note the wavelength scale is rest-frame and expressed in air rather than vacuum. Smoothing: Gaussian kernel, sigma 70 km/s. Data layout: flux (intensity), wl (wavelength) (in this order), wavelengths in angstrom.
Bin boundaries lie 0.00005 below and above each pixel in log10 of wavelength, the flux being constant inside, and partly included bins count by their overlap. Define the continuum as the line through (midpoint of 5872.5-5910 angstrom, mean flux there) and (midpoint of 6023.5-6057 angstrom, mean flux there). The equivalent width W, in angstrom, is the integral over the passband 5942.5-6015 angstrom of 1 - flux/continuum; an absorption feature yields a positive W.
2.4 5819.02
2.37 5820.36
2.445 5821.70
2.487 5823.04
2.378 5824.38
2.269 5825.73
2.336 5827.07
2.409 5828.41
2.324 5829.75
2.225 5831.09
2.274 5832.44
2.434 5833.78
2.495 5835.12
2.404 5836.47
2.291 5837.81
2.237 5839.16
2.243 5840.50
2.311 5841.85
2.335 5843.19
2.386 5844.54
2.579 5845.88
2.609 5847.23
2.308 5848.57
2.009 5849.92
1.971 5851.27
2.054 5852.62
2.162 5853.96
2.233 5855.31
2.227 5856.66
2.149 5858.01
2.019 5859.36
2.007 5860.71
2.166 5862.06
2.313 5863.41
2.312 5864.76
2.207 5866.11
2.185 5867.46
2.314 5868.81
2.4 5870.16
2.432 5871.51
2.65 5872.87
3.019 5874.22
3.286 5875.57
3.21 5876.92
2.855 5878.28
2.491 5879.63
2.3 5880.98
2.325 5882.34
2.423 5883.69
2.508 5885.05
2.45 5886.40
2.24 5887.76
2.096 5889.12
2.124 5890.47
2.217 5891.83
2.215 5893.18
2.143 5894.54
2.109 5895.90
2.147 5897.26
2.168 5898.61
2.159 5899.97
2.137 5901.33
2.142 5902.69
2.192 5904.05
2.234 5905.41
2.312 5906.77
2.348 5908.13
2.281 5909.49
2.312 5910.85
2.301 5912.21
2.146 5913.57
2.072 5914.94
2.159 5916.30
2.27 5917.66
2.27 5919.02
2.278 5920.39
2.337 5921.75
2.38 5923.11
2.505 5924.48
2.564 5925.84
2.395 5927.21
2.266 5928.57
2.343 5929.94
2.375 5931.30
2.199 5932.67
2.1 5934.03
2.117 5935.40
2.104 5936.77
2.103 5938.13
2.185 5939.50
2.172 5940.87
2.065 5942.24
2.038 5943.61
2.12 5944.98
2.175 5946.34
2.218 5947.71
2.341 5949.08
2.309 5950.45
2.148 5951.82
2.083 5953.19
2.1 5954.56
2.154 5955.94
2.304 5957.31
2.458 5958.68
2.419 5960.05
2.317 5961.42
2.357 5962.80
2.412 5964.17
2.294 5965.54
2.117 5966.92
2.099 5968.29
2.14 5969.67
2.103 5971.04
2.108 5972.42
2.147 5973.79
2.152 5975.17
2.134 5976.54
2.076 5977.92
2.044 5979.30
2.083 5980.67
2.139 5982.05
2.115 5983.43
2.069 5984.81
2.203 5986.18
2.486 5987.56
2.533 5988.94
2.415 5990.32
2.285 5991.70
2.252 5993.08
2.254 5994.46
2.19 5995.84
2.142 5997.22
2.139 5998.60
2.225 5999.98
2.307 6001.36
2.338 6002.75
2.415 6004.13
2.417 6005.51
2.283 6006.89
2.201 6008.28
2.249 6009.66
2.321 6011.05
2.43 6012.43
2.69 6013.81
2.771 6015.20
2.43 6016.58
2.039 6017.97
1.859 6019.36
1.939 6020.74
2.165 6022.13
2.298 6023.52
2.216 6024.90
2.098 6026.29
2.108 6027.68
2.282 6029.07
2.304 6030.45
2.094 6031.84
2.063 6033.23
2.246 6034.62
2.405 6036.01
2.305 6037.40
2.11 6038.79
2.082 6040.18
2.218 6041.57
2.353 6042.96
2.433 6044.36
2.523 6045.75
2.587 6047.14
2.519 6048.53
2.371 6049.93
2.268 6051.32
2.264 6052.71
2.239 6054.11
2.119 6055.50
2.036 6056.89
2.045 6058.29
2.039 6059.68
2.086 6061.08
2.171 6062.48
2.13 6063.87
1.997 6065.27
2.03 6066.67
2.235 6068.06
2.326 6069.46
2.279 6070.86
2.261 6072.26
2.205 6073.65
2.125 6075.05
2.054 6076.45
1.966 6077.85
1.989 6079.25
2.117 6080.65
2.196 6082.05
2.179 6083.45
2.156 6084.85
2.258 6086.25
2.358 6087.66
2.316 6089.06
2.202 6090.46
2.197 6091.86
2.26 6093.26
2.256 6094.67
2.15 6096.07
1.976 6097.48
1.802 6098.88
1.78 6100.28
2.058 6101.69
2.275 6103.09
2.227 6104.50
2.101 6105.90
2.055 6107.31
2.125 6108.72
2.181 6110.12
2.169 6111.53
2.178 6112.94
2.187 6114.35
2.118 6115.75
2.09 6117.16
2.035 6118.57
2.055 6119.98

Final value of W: 2.2 angstrom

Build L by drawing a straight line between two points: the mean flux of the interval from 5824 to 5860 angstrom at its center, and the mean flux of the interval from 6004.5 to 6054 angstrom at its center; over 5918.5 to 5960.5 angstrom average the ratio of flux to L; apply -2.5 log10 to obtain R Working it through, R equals 0.019 mag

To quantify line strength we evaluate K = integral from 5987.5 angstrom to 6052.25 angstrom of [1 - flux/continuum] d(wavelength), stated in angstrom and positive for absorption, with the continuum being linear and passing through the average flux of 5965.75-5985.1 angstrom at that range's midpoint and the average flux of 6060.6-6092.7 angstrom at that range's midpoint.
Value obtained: -4.6 angstrom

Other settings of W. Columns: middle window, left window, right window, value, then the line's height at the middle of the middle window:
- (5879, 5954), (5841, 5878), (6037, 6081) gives 2.66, 2.32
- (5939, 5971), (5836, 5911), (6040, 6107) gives 0.68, 2.26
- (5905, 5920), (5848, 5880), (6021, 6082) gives 0.53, 2.33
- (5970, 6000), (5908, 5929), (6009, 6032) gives 1.04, 2.27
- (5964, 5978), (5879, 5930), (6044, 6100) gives 0.51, 2.24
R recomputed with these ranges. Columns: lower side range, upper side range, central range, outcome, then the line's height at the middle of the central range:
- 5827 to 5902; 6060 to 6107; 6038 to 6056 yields -0.069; 2.17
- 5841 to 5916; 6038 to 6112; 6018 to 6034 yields 0.043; 2.21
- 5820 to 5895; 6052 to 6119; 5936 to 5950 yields 0.058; 2.27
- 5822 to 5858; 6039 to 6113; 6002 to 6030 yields -0.032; 2.21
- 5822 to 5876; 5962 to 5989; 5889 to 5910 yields 0.040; 2.27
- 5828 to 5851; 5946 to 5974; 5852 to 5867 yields 0.073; 2.32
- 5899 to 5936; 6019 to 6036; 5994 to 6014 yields -0.058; 2.18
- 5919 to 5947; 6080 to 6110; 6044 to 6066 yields -0.032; 2.17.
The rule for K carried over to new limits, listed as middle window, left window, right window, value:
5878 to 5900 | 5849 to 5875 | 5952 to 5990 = -0.4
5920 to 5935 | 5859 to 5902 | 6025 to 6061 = 0.0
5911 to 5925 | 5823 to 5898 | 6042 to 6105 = 0.2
